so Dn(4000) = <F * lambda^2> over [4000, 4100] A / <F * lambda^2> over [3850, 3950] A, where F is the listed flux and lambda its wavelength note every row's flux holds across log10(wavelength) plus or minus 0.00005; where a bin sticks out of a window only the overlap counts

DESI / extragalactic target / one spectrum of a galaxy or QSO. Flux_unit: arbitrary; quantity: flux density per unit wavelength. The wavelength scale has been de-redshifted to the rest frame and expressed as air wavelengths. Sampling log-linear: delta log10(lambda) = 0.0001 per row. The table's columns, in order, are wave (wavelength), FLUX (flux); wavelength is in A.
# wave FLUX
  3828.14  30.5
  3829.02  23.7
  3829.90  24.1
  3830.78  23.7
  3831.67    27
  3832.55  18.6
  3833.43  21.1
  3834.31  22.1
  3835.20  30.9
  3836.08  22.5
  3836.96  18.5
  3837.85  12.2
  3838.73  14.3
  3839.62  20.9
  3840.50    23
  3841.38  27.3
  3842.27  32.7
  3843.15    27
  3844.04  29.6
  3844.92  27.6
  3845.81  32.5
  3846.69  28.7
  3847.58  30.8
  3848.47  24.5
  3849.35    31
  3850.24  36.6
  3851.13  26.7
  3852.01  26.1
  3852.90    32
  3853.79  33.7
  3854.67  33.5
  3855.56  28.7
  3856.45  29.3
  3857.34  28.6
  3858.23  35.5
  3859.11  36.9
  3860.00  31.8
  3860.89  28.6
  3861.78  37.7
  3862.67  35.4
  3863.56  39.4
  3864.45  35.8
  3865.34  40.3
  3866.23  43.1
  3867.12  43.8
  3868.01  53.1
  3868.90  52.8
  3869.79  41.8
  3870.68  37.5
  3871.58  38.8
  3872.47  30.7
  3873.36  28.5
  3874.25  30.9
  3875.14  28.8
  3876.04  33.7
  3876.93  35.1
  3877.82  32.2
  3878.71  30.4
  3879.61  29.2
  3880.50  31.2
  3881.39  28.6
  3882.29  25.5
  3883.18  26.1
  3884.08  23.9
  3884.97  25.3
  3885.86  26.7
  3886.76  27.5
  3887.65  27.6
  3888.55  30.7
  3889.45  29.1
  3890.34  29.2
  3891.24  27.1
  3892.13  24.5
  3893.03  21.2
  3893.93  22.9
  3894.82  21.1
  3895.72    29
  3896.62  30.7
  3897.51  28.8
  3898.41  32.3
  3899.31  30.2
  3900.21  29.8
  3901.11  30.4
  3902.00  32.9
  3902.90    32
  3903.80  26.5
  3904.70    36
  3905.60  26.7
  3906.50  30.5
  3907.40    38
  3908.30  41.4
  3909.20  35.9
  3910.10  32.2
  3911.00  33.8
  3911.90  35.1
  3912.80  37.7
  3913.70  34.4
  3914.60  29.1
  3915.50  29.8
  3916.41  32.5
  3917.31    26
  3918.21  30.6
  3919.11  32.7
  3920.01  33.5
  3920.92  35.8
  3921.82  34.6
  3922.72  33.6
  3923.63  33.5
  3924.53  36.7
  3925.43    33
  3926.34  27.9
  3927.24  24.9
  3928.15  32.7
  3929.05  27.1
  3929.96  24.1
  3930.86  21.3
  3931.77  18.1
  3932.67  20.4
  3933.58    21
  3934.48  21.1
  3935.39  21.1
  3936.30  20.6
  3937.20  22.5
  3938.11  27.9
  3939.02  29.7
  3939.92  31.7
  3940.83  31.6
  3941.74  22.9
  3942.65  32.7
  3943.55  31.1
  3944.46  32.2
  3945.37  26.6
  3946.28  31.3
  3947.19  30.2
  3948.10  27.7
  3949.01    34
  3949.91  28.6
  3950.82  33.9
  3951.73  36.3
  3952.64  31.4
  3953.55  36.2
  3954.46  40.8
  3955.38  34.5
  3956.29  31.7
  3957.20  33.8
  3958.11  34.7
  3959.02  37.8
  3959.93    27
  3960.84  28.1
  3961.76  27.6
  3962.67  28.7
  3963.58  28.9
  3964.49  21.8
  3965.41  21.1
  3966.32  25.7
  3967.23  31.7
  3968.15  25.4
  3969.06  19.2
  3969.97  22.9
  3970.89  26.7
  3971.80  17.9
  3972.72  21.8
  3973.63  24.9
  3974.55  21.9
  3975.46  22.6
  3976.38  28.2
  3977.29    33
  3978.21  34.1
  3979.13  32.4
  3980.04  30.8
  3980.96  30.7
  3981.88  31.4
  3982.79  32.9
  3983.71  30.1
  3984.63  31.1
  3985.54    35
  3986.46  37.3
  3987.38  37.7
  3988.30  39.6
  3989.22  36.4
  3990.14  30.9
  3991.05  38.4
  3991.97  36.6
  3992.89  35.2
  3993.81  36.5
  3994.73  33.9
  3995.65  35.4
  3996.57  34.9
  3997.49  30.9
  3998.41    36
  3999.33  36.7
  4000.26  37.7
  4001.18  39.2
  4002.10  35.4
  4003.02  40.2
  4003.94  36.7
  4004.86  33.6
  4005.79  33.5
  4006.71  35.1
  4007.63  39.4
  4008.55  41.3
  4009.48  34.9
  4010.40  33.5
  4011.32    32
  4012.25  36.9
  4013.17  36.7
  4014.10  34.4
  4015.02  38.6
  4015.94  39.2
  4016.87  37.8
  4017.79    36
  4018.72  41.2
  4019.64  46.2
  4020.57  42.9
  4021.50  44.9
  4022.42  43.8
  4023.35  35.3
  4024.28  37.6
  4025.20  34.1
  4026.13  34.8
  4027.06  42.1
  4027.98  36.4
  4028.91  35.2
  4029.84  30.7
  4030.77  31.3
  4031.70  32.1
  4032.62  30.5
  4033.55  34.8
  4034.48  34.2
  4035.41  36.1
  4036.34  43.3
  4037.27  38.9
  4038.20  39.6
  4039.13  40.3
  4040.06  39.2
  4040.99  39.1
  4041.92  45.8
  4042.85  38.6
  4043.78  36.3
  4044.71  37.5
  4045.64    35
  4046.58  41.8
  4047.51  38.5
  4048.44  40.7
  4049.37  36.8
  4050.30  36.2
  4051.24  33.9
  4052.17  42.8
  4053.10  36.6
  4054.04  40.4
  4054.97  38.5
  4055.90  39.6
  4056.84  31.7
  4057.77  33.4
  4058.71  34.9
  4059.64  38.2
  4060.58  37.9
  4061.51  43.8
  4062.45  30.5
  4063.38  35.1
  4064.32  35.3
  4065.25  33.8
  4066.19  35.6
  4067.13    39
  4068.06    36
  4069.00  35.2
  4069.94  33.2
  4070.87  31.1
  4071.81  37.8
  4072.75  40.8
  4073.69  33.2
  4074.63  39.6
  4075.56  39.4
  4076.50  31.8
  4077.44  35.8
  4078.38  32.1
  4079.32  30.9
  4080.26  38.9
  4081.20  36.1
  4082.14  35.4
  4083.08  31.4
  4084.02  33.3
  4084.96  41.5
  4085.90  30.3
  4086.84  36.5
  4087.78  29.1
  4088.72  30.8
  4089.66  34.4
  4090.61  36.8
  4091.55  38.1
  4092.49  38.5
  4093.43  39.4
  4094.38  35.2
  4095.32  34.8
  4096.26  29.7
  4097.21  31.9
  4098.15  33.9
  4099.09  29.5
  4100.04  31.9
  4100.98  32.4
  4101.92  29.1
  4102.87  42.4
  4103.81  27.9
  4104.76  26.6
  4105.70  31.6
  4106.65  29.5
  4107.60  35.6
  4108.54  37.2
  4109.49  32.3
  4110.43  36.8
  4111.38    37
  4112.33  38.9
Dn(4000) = 1.3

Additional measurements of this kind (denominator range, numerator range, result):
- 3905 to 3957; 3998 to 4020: 1.27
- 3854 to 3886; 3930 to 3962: 0.89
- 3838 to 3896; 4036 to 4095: 1.31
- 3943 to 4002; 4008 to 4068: 1.23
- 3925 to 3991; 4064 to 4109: 1.26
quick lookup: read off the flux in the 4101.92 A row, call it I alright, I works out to 29.1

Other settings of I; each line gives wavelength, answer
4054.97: 38.5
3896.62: 30.7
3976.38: 28.2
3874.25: 30.9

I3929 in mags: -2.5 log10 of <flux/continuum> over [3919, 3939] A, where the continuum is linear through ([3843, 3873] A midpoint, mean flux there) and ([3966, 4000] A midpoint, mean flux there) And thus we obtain 0.19 mag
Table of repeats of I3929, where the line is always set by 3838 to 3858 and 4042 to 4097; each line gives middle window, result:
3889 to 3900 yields 0.10 mag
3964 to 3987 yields 0.18 mag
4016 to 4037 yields -0.09 mag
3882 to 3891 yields 0.09 mag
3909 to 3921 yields -0.07 mag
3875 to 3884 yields -0.02 mag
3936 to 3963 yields 0.03 mag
